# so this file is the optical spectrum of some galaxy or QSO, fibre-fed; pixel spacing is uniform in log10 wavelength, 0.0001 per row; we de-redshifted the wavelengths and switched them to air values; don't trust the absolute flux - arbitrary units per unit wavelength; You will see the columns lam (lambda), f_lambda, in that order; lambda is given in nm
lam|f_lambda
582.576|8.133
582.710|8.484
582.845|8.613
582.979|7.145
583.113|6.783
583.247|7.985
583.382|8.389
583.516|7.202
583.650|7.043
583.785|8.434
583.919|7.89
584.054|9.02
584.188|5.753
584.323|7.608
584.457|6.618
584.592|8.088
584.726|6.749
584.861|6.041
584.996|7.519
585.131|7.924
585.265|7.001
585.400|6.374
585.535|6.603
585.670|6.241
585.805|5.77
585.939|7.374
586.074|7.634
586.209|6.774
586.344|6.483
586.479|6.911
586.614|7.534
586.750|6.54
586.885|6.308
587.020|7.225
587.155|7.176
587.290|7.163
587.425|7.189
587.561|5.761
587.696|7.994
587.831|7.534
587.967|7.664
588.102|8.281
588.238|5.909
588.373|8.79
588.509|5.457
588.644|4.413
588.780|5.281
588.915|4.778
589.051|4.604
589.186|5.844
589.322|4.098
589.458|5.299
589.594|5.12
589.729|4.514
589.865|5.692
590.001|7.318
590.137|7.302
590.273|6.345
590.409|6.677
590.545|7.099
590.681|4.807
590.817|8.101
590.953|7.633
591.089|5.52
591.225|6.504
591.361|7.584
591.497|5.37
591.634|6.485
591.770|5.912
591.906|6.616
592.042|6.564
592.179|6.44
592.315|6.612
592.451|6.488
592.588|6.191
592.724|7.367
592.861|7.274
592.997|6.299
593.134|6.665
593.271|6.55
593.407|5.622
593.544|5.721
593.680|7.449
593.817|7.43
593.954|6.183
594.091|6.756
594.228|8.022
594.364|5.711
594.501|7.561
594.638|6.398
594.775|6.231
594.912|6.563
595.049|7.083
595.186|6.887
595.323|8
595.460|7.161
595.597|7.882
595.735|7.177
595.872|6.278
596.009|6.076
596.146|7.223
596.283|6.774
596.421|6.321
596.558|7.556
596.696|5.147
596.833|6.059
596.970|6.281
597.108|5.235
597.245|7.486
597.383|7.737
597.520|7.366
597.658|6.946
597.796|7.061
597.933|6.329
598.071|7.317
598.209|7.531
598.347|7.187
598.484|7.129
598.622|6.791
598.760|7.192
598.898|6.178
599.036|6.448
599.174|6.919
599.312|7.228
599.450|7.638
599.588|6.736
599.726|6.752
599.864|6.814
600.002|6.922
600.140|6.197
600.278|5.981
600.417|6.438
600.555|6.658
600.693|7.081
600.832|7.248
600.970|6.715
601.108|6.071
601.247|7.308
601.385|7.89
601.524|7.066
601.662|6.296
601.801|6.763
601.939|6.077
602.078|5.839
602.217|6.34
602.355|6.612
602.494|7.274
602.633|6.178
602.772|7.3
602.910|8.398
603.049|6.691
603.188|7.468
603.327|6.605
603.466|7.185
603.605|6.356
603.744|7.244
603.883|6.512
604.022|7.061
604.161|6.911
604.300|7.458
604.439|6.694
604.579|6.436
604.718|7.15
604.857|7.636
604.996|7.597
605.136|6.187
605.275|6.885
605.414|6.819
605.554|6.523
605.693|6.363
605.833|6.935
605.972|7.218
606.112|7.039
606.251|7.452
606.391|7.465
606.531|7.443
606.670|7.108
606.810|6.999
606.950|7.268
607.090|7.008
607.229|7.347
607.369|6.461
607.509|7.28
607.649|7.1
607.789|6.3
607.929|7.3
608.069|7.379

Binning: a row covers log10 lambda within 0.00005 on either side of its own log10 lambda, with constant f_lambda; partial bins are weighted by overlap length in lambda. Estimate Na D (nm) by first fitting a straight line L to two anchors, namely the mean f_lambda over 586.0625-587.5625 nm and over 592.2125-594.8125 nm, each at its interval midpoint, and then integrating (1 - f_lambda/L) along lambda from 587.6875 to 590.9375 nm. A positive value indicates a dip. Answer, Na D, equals 0.30 nm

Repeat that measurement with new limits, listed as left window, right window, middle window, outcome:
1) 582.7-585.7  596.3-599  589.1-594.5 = 0.48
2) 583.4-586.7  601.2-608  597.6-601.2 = 0.09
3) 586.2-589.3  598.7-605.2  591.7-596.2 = -0.04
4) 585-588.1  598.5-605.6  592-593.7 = 0.10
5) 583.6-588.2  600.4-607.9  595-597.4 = 0.08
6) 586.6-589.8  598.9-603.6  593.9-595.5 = -0.09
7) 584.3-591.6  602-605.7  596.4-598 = 0.03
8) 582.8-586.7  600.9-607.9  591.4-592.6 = 0.13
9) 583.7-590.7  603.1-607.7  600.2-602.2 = 0.07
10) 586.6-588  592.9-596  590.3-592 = 0.10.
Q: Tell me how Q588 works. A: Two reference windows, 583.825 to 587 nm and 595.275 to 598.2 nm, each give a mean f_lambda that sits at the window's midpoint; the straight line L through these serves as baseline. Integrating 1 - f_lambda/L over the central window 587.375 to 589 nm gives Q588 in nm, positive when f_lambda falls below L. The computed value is 0.09 nm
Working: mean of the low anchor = 7.01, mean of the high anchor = 6.83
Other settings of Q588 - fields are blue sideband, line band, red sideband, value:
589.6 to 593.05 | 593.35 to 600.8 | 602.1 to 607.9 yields -0.12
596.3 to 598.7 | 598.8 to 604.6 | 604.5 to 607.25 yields 0.08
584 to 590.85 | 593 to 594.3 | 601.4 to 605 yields 0.00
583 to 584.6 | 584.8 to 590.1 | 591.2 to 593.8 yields 0.49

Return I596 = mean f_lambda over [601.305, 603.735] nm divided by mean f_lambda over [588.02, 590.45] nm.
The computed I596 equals 1.2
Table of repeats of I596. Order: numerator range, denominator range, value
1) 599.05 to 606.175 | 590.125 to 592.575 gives 1.05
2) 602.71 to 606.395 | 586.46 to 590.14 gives 1.11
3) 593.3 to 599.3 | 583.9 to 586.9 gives 0.97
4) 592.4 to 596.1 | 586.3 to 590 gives 1.08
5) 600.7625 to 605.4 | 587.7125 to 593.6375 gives 1.09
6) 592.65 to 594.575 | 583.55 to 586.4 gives 0.95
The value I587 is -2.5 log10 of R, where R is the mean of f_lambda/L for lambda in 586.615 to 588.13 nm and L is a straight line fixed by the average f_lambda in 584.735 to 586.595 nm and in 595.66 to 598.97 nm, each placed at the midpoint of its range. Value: -0.05 mag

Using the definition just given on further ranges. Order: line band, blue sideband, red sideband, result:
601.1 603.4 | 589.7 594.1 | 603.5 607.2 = 0.01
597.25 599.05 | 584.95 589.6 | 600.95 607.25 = -0.04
